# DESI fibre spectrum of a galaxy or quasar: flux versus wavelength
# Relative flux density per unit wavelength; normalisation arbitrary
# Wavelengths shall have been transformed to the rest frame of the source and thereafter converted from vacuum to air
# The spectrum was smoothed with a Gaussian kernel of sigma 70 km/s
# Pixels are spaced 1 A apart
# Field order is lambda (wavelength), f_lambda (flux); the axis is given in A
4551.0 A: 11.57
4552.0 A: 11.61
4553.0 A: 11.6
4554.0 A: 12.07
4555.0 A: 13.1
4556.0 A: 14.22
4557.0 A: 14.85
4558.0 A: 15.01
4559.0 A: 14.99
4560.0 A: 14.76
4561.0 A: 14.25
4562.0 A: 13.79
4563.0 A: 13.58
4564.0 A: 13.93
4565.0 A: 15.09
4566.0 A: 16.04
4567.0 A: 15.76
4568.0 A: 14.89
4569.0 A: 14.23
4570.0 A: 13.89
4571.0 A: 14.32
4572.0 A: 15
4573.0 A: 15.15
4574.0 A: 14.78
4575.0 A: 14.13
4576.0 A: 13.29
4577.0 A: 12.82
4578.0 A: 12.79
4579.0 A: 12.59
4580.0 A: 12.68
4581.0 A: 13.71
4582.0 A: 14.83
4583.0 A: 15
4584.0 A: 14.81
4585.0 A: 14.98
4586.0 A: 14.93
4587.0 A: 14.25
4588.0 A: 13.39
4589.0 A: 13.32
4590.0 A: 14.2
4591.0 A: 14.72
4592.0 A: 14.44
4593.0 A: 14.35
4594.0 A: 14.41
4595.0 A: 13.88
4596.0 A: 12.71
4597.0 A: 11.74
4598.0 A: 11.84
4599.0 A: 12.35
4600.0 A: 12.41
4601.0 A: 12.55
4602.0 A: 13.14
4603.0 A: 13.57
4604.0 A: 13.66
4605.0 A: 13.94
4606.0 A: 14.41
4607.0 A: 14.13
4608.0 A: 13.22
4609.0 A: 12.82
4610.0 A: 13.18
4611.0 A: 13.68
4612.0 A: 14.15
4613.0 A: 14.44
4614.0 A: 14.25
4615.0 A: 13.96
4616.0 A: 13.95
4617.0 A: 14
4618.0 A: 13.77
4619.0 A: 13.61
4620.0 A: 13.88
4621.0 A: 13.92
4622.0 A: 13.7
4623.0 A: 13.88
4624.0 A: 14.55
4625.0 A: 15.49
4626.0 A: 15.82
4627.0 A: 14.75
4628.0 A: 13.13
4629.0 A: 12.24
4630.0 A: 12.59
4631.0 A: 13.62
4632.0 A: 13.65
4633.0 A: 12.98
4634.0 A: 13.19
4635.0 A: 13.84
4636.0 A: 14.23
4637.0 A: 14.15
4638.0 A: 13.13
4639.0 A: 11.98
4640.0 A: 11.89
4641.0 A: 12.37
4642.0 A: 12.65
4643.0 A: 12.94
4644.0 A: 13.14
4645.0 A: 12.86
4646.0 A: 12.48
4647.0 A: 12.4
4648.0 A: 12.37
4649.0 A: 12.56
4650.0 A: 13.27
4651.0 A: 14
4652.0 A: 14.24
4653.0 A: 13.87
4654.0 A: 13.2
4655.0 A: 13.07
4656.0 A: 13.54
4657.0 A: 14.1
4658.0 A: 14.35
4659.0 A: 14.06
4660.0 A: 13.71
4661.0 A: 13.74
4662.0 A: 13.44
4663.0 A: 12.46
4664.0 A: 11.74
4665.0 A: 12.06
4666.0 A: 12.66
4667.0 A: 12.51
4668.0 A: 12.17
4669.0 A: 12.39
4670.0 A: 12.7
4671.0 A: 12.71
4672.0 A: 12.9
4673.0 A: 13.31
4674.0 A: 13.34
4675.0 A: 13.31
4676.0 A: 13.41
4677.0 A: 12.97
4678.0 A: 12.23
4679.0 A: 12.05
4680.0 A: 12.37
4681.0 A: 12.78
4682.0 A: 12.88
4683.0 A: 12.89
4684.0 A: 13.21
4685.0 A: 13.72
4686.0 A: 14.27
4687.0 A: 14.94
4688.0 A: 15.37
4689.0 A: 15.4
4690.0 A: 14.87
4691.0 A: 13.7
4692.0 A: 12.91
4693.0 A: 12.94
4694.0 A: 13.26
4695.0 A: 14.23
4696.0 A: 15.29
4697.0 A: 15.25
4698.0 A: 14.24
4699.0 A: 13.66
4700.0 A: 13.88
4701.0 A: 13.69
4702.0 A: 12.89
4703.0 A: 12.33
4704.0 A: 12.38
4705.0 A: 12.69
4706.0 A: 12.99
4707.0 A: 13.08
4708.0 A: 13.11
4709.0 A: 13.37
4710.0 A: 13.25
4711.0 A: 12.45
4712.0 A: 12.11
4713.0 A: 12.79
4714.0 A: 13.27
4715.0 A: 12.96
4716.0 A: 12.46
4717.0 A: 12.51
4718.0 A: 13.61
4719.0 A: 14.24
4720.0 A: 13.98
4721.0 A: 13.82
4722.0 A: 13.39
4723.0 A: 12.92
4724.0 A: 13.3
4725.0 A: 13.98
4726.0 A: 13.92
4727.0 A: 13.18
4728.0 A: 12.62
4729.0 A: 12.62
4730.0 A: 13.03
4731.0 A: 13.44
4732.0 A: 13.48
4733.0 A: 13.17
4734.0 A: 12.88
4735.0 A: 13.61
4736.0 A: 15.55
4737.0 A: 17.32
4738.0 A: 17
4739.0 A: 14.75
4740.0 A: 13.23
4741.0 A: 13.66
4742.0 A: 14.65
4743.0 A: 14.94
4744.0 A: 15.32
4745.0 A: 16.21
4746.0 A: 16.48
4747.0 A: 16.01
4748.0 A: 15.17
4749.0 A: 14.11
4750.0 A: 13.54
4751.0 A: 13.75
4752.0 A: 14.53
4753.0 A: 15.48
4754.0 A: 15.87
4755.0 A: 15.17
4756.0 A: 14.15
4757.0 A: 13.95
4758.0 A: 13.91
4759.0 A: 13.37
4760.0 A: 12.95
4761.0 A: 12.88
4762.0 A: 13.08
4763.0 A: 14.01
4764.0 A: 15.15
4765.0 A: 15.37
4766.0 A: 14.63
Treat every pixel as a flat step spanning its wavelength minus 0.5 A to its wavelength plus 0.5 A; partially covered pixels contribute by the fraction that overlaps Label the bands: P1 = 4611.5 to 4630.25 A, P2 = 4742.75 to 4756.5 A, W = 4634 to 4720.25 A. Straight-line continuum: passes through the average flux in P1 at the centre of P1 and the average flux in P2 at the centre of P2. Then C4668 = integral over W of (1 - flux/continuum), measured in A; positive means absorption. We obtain 7.4 A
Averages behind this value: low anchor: 14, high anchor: 15.1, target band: 13.2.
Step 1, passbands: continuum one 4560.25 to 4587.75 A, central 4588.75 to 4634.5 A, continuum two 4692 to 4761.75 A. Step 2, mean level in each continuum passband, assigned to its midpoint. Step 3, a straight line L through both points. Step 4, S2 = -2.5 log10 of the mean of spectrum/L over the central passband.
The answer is 0.04 mag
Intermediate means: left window 14.3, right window 13.8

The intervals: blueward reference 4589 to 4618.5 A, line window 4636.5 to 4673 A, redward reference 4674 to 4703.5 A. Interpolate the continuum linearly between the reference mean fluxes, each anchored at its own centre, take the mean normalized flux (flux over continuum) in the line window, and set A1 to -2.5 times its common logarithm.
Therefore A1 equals 0.05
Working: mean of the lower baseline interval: 13.6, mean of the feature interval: 13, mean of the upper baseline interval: 13.6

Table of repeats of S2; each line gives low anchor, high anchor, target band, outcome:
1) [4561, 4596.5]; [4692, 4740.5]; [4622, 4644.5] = 0.04 mag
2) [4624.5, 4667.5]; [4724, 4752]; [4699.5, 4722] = 0.07 mag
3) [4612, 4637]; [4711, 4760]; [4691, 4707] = 0.04 mag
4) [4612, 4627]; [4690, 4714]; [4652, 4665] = 0.03 mag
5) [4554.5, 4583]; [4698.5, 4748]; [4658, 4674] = 0.08 mag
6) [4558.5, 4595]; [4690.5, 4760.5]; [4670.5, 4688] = 0.06 mag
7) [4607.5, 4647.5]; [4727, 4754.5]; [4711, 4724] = 0.09 mag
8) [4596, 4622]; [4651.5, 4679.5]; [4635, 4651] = 0.03 mag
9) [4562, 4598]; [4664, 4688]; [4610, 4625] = -0.03 mag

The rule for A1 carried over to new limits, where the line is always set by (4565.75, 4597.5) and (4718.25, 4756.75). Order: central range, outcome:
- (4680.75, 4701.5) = 0.02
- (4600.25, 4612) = 0.05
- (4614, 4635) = 0.03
